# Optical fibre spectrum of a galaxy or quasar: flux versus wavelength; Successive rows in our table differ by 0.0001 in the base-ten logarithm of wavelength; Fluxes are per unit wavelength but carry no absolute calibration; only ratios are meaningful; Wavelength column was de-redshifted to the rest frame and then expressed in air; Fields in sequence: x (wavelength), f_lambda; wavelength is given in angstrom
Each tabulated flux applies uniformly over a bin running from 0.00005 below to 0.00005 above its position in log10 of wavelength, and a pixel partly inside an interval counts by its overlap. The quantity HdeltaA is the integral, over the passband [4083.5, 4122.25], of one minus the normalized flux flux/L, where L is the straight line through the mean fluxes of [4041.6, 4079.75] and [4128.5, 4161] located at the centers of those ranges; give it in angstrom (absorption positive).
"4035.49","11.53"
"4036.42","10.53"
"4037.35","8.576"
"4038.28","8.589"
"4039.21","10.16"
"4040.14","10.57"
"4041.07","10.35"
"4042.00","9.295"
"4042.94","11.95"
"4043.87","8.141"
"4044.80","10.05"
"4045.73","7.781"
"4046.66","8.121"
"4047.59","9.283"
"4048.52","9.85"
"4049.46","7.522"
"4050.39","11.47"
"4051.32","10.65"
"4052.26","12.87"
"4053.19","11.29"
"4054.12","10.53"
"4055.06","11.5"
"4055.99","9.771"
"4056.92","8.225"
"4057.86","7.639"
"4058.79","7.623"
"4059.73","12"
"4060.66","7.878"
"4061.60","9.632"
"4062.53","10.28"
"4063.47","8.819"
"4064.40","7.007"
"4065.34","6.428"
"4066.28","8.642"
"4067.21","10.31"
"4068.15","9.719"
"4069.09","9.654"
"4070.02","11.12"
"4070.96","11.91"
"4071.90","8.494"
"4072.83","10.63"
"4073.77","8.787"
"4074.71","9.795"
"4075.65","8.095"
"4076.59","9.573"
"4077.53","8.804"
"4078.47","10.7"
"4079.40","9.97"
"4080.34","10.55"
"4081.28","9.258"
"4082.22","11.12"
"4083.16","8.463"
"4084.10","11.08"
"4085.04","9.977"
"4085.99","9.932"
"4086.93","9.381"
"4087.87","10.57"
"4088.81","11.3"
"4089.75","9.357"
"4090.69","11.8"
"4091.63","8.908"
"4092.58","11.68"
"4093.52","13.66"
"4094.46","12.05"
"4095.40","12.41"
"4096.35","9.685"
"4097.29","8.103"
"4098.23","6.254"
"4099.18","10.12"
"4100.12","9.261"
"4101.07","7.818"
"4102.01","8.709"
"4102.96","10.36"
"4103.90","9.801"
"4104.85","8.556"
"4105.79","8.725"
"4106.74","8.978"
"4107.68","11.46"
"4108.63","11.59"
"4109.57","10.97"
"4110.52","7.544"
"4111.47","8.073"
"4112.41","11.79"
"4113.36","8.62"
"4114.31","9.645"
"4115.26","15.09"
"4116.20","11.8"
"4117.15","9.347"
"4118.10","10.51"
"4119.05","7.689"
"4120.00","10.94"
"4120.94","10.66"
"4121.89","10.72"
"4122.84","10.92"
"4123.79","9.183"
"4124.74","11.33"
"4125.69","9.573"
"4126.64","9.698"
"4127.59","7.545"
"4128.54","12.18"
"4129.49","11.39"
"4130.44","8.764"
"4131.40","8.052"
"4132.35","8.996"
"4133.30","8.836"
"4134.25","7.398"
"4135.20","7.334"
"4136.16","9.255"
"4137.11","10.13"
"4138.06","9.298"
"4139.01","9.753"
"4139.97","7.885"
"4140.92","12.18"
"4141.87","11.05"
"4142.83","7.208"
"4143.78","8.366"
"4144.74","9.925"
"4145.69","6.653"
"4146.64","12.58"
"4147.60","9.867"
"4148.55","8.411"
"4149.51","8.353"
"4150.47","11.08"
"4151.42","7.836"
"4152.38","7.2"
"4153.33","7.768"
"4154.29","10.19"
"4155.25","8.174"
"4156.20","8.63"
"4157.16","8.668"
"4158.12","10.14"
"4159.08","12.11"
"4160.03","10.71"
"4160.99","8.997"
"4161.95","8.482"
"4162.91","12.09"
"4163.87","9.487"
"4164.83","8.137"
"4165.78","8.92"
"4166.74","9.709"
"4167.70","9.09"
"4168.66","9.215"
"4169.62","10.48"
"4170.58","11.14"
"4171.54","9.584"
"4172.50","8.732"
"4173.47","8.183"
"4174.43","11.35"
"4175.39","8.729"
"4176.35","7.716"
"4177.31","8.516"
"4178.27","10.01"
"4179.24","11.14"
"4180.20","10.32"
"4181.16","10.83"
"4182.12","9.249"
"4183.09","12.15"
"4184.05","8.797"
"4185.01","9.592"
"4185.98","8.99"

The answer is -2.9 angstrom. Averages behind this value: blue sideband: 9.56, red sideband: 9.26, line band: 10.1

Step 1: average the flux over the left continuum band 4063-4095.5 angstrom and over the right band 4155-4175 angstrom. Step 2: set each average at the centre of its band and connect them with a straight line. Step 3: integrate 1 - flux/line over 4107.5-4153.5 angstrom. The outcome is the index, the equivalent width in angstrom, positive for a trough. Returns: 0.6 angstrom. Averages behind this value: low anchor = 9.97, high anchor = 9.63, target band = 9.64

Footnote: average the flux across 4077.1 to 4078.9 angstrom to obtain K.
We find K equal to 9.75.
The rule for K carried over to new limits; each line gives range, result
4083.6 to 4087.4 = 10.1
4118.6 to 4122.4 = 10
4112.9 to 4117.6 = 10.9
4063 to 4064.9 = 7.89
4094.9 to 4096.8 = 11.1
